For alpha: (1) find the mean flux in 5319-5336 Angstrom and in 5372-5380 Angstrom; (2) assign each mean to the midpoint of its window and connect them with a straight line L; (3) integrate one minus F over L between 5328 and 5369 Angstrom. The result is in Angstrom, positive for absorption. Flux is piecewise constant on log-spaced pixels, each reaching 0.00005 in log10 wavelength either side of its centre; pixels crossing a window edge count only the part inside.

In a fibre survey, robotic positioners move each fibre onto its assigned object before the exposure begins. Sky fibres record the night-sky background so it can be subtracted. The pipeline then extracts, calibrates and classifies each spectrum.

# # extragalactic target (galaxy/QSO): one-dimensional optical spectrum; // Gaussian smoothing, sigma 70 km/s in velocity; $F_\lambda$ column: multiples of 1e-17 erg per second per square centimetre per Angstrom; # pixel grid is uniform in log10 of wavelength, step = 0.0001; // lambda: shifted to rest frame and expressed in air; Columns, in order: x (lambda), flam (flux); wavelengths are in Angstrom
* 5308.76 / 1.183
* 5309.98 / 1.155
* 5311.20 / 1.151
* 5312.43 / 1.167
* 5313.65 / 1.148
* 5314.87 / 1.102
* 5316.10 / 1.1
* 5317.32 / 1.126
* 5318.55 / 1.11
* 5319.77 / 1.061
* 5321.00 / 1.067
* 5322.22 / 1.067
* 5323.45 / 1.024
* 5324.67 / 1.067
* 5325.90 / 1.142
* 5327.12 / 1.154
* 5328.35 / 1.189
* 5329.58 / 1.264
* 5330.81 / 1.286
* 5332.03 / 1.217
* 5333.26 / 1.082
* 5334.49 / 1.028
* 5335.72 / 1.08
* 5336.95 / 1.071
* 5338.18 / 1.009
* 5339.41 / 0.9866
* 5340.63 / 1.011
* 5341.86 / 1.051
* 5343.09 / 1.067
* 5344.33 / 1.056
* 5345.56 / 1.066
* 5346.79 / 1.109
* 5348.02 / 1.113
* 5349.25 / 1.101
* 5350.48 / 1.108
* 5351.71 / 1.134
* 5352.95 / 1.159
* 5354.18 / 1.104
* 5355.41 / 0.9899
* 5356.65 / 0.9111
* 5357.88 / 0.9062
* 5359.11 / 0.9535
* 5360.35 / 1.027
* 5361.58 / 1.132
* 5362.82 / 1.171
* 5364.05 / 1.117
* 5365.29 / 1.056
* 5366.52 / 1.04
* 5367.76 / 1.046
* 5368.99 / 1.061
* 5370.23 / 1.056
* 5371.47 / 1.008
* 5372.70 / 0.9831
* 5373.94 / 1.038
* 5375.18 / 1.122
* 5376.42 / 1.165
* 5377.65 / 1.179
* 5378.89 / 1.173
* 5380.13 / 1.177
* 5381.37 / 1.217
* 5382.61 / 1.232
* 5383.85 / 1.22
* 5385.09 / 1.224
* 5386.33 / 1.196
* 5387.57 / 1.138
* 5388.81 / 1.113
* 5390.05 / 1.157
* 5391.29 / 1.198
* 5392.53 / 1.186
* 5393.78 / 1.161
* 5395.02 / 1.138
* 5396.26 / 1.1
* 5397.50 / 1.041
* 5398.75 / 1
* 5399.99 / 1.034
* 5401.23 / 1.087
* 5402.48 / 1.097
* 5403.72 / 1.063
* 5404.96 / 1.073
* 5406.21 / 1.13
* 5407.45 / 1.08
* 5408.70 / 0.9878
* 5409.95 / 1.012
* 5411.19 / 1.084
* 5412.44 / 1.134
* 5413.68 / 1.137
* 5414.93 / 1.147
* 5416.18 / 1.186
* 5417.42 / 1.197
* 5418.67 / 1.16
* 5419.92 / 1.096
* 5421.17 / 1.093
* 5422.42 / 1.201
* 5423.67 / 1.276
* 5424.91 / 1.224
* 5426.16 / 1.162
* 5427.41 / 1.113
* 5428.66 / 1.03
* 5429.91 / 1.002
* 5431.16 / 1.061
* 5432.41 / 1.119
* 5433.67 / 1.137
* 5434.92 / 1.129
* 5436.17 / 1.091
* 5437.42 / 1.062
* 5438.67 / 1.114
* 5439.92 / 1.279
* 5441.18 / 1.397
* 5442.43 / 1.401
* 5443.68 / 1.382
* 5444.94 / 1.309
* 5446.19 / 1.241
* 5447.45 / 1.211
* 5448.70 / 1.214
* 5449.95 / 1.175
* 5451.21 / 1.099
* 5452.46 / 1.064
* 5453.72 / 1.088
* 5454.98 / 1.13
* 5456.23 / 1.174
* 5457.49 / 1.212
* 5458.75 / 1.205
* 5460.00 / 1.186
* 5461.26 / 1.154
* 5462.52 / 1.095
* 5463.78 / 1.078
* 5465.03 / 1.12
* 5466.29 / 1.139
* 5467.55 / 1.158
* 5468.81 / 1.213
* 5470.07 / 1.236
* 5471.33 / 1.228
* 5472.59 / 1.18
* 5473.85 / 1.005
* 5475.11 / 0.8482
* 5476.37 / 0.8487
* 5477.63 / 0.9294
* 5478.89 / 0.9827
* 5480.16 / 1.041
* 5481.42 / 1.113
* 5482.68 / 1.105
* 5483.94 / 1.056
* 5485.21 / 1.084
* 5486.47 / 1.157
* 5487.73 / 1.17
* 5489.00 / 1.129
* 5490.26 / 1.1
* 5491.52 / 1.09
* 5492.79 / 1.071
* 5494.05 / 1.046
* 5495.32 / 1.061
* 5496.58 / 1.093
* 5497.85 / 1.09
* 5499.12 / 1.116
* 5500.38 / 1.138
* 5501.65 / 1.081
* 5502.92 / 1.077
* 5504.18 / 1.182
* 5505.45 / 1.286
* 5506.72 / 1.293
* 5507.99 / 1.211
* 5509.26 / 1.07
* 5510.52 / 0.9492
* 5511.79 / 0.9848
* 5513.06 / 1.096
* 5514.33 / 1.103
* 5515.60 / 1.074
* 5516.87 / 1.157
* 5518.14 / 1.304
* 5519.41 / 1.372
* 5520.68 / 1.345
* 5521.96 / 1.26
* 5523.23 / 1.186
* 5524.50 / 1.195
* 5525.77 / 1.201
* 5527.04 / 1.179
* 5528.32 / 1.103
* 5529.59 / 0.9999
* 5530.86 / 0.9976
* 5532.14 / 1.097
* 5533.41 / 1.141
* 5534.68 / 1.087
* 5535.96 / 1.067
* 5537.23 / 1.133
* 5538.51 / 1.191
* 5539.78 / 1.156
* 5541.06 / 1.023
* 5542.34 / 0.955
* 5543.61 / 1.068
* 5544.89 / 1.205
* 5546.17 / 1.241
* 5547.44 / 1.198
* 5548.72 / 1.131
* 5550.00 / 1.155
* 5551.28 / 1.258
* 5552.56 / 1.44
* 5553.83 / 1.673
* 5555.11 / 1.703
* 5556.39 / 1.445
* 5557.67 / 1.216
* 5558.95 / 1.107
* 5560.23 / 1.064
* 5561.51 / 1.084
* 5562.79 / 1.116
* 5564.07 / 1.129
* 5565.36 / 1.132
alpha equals 1.5 Angstrom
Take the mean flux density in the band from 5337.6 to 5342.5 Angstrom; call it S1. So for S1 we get 1.02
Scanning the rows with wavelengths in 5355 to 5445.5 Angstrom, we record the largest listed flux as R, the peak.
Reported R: 1.401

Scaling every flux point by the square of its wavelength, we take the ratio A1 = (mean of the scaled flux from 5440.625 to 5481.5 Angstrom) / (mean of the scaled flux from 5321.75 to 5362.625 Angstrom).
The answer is 1.11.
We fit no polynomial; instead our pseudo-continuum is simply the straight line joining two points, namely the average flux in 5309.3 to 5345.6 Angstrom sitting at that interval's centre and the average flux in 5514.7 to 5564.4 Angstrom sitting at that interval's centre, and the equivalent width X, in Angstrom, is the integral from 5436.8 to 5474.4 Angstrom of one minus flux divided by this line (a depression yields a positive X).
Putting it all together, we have -0.9 Angstrom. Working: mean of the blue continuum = 1.1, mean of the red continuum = 1.19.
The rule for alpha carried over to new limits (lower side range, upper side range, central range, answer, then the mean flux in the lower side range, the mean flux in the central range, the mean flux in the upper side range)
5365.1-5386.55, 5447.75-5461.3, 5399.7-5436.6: 0.9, 1.12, 1.11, 1.16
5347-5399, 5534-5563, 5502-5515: 0.6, 1.1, 1.12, 1.21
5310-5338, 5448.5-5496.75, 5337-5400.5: 1.3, 1.12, 1.09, 1.1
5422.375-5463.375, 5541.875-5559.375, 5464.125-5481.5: 1.9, 1.17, 1.07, 1.28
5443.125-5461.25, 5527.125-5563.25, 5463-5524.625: 3.5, 1.19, 1.12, 1.18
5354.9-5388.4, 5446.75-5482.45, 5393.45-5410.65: 0.5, 1.09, 1.07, 1.11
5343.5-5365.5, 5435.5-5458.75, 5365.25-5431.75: 0.8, 1.07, 1.12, 1.2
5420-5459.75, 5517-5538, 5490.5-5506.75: 0.7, 1.17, 1.12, 1.17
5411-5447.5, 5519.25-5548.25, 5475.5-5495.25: 1.7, 1.17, 1.06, 1.14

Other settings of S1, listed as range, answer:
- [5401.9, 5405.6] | 1.08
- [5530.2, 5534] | 1.08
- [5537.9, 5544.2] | 1.08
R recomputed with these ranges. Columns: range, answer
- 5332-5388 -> 1.232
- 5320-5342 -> 1.286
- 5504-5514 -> 1.293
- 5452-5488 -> 1.236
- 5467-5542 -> 1.372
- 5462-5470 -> 1.213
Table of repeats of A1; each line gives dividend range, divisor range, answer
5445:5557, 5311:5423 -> 1.09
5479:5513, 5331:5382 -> 1.08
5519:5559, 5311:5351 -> 1.18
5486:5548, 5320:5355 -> 1.10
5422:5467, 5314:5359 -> 1.12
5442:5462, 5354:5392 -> 1.12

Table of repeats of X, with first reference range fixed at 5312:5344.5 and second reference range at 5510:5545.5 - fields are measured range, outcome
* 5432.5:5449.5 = -1.62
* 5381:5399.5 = -0.71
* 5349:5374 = 1.22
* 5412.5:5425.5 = -0.65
